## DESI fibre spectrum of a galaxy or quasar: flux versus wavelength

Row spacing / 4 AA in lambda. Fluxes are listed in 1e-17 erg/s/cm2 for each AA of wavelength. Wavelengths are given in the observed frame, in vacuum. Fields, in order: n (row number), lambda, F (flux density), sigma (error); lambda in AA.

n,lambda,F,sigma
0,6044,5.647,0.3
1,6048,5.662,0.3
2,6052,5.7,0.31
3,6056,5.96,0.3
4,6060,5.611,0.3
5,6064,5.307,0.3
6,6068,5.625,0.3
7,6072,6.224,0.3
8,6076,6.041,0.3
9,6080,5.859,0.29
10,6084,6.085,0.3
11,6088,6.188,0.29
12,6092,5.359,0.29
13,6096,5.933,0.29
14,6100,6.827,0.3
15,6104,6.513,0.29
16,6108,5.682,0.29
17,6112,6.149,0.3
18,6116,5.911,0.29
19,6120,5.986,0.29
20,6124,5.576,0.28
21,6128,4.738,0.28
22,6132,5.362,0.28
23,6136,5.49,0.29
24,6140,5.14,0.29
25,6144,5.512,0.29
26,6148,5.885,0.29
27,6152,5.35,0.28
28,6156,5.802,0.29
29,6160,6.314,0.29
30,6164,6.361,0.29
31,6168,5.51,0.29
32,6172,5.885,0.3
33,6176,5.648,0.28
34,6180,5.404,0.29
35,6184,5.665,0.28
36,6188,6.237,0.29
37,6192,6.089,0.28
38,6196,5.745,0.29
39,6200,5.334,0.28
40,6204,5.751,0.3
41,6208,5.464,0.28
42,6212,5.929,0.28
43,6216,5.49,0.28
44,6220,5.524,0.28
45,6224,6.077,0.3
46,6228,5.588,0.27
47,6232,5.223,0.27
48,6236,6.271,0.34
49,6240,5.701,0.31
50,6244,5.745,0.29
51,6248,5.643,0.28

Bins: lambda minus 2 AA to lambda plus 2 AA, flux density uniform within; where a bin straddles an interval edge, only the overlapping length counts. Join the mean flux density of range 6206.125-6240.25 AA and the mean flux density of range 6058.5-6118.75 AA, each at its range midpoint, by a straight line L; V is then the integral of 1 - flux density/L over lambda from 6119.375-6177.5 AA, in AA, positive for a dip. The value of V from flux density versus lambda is 2.1 AA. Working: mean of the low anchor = 5.96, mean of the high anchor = 5.7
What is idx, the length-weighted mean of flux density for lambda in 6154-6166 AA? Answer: 6.16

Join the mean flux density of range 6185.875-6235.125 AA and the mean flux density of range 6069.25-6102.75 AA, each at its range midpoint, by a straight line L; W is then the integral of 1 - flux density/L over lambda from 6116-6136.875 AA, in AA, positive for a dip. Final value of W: 1.7 AA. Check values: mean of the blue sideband 6.06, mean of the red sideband 5.72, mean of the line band 5.47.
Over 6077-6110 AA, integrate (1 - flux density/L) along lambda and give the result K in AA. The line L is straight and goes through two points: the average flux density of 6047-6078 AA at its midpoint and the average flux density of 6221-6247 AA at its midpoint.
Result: -1.65 AA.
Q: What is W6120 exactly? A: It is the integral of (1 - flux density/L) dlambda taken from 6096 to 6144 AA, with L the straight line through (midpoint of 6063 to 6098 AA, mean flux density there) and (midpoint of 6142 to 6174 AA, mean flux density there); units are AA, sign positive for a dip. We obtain 0.7 AA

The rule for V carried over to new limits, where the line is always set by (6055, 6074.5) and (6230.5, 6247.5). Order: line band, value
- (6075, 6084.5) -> -0.4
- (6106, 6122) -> -0.5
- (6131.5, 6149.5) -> 0.8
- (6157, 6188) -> -0.6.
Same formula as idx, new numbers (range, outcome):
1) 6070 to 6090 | 6.08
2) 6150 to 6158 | 5.58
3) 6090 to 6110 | 6.06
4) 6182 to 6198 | 5.93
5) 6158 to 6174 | 6.02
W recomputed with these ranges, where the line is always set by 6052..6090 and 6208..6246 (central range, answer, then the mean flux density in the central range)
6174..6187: 0.3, 5.62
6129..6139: 0.8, 5.33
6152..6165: -0.5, 6.02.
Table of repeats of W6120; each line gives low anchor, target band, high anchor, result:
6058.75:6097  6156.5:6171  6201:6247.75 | -0.69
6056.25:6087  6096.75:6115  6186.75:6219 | -1.36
